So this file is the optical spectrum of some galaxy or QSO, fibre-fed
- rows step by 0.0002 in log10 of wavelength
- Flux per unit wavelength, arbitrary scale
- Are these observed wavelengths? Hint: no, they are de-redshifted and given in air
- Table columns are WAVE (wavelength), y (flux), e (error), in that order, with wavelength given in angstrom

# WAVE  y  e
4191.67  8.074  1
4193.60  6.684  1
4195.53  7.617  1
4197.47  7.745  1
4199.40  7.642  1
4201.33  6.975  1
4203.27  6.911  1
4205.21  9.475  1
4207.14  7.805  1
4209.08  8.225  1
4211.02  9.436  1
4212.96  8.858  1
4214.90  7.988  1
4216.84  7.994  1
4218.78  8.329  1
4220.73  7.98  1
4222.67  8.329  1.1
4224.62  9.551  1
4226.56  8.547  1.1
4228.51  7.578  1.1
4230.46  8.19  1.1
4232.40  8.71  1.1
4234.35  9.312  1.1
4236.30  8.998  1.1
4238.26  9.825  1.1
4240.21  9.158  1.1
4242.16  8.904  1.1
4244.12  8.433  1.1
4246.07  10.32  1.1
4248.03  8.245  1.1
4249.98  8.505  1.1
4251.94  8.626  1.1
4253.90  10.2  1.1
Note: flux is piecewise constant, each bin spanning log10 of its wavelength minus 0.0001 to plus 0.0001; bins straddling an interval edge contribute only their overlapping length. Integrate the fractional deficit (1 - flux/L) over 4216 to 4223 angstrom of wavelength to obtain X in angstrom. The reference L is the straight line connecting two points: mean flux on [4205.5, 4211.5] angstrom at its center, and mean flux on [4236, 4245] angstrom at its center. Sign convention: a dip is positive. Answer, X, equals 0.5 angstrom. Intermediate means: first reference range 8.53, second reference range 9.07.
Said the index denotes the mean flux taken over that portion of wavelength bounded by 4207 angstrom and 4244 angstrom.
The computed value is 8.63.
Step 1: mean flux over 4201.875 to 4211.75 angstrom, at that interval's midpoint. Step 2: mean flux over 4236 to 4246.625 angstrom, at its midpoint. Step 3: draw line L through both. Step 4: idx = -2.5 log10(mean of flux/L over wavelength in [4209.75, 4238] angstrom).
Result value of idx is 0.021 mag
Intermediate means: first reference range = 8.28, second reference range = 9.25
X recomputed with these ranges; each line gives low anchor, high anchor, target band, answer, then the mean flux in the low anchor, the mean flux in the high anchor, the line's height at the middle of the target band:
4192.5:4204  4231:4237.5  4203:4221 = -1.0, 7.28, 8.98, 7.93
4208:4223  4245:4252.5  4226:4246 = -0.2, 8.39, 8.94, 8.73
